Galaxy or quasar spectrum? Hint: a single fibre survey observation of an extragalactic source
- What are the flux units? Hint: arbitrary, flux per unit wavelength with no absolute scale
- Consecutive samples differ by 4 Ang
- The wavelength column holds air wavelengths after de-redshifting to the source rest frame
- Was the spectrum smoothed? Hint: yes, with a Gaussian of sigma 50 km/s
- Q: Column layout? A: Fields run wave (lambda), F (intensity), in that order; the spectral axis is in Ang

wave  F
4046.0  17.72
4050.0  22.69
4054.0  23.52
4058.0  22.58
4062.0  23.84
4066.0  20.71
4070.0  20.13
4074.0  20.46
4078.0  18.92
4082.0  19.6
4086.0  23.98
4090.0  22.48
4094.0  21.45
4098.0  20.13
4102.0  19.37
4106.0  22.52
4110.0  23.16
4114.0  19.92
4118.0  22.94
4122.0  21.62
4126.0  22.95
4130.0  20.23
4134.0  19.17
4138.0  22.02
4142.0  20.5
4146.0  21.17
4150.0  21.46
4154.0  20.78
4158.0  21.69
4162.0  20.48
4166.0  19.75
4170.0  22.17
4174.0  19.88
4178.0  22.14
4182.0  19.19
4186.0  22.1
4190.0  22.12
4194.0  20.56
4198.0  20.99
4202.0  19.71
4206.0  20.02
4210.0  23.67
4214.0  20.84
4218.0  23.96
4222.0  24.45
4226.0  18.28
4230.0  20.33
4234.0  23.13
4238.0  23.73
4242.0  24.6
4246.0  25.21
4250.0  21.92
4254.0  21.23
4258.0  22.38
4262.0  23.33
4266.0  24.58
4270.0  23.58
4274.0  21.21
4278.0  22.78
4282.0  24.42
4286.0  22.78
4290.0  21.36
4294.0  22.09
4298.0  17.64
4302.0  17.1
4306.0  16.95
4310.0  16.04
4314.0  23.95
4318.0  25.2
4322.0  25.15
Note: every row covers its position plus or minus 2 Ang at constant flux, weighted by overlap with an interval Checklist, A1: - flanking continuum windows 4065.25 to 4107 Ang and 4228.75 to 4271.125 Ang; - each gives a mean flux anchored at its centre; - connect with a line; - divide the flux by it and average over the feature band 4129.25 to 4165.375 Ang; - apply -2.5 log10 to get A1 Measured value 0.05 mag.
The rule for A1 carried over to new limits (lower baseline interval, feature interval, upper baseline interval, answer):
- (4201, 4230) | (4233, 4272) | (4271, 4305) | -0.10 mag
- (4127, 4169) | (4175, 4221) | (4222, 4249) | 0.02 mag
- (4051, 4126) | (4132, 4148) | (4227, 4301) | 0.06 mag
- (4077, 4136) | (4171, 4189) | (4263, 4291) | 0.05 mag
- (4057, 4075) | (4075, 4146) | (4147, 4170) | 0.00 mag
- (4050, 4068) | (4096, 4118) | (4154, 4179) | 0.04 mag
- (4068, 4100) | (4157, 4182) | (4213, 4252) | 0.05 mag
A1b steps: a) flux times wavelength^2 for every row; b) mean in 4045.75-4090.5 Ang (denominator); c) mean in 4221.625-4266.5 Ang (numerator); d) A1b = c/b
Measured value 1.1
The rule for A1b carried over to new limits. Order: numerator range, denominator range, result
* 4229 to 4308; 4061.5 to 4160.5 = 1.12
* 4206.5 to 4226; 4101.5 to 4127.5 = 1.08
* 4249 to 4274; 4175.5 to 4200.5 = 1.11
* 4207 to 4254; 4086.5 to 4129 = 1.11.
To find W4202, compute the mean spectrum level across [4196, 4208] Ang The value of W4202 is 20.2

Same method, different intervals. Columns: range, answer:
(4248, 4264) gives 22.2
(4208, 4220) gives 22.8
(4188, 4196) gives 21.3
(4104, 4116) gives 21.9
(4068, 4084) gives 19.8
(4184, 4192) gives 22.1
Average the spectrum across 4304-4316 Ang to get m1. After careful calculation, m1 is 19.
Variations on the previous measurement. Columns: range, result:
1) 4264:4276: 23.1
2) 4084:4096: 22.6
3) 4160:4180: 20.9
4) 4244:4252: 23.6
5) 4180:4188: 20.6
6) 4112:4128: 21.9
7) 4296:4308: 17.2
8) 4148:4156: 21.1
